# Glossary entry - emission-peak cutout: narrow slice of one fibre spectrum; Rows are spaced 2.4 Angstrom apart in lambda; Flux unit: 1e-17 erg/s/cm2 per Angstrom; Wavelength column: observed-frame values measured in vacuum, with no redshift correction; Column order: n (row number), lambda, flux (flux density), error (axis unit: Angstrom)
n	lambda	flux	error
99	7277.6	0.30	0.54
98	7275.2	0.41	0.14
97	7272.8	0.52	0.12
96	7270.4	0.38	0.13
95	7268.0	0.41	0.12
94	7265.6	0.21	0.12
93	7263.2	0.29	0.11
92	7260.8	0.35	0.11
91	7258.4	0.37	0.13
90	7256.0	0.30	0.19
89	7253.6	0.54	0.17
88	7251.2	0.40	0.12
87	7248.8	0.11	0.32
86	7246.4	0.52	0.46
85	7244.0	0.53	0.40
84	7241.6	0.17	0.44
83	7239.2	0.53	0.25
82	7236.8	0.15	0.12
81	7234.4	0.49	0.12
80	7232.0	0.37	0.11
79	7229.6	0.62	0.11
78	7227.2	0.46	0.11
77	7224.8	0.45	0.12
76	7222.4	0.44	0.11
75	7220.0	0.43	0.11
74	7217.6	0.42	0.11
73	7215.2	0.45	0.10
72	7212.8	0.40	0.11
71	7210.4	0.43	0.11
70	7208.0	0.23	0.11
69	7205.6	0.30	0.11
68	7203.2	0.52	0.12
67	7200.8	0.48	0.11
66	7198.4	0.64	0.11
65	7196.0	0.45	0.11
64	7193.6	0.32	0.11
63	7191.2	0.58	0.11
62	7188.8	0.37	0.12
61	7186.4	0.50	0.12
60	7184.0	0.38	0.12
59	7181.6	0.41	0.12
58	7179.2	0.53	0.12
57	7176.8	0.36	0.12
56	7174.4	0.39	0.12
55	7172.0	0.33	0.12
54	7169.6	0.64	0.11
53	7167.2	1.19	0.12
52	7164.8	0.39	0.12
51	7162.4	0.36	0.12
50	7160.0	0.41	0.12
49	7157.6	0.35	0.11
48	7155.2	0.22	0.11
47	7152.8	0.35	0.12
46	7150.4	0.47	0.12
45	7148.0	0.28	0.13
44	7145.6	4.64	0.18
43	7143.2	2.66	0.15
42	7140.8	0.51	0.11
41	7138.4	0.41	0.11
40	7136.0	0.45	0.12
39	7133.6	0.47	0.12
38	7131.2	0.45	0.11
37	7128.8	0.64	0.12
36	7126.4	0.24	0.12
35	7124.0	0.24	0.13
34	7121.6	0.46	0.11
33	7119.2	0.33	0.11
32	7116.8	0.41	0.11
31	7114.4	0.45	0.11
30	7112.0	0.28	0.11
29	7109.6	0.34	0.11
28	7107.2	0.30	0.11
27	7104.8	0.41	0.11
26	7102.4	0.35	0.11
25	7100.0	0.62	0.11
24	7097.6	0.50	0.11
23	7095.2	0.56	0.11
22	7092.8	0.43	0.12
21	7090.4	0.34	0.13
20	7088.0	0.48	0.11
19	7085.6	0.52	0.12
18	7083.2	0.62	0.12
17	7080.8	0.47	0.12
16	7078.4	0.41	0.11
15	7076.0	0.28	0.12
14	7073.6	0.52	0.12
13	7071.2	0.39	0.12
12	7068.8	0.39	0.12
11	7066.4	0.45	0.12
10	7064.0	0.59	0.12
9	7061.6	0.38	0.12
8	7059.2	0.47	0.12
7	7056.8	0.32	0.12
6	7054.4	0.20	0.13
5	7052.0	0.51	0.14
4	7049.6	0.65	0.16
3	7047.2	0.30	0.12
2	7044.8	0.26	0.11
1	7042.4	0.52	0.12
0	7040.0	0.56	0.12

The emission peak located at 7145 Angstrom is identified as Halpha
